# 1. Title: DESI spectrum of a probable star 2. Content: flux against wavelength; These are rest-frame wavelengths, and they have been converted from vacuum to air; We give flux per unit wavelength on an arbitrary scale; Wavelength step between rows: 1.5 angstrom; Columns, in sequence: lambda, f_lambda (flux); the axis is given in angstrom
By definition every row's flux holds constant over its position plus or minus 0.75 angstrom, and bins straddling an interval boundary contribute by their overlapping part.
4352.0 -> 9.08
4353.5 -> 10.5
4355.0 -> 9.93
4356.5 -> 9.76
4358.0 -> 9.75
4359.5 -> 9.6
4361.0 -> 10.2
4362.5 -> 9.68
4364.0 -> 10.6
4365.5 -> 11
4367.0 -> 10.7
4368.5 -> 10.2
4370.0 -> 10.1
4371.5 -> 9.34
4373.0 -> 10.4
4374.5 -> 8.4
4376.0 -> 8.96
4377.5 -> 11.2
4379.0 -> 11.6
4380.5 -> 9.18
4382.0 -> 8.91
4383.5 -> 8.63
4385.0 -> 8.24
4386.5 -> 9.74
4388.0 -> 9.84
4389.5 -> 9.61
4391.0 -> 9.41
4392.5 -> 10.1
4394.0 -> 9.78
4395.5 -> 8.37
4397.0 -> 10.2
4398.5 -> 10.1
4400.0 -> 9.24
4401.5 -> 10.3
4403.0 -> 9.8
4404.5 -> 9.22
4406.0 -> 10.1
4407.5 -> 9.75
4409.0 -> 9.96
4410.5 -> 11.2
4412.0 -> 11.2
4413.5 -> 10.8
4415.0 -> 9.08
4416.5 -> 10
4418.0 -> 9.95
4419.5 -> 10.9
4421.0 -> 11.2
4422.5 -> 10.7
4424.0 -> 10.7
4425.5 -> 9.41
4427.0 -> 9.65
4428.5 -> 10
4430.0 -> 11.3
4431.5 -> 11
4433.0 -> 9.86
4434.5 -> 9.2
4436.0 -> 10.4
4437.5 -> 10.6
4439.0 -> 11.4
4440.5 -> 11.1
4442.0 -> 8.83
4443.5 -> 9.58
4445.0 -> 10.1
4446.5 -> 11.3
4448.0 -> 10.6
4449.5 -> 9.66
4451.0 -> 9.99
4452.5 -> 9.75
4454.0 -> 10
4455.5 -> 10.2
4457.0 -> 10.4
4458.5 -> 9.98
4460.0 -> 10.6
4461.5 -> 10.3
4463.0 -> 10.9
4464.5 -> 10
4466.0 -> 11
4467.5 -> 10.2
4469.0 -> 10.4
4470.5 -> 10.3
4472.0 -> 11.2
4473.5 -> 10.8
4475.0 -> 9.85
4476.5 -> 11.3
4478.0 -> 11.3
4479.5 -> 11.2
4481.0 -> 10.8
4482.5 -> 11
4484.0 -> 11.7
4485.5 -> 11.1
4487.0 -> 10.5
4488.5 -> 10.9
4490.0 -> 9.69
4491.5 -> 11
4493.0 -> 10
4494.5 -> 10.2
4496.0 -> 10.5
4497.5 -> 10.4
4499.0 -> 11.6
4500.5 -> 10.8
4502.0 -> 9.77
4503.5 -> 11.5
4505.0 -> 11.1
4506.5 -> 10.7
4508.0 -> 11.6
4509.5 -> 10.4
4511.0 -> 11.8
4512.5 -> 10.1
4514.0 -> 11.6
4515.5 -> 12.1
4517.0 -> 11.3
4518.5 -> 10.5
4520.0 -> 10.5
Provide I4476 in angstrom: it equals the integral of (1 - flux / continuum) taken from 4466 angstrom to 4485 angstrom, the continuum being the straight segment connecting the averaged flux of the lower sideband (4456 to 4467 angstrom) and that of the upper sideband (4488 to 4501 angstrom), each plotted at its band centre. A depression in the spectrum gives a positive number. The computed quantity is -0.6 angstrom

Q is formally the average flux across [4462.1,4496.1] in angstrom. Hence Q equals 10.7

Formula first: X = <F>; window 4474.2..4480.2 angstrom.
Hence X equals 10.9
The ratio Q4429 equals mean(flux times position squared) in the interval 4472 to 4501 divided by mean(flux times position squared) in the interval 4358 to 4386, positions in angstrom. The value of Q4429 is 1.16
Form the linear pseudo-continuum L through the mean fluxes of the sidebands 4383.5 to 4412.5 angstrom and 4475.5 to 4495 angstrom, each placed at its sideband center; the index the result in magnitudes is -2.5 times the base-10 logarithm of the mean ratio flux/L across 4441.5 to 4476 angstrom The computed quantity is 0.02 mag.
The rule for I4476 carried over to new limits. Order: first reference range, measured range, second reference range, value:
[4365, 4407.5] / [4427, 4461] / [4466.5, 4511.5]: 0.22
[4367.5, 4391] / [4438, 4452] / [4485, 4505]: -0.12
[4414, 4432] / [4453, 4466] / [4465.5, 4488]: 0.42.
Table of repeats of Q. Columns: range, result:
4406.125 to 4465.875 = 10.3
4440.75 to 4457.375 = 10.1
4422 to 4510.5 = 10.5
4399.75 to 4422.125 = 10.2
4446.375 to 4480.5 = 10.5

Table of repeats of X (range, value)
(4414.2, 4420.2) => 9.98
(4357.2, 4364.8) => 9.97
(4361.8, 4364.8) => 10.2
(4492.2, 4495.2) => 10.1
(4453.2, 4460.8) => 10.2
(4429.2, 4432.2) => 11.1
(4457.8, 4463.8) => 10.4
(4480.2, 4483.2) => 10.9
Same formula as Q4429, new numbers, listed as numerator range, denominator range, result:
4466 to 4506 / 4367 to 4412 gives 1.15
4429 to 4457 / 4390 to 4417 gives 1.05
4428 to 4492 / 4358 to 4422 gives 1.09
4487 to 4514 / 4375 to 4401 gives 1.18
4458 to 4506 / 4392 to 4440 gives 1.08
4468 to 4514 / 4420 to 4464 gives 1.07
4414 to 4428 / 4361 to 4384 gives 1.05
